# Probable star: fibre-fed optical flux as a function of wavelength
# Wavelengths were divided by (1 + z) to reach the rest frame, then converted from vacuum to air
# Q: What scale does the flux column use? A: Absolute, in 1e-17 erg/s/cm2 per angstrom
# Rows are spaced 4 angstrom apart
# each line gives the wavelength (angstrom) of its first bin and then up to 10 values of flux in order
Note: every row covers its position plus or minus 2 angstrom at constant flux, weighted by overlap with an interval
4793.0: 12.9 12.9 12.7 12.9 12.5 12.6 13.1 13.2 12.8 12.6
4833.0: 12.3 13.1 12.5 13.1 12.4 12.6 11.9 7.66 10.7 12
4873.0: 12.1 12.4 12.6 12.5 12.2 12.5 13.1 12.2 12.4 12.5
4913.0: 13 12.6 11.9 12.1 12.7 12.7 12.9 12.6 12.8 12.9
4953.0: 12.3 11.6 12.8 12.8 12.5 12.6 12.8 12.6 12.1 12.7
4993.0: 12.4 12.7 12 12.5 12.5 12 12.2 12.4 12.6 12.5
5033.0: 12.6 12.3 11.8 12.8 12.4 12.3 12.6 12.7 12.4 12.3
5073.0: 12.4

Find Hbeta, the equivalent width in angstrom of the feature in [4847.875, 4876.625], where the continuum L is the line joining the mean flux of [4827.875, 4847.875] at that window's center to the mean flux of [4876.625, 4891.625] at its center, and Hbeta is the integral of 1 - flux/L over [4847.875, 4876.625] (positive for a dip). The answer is 2.7 angstrom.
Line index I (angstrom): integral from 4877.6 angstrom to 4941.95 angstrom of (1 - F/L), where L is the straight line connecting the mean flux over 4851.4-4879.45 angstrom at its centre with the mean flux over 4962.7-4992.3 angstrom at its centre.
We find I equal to -3.8 angstrom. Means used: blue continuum 11.3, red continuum 12.6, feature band 12.5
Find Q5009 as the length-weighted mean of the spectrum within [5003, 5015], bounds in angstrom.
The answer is 12.3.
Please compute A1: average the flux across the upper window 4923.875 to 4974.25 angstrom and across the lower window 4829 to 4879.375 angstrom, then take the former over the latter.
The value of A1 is 1.05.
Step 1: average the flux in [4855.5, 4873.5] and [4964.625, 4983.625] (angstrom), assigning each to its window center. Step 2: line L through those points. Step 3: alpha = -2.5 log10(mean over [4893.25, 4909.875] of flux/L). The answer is -0.11 mag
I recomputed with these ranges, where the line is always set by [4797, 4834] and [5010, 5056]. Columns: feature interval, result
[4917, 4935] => 0.3 angstrom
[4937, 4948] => -0.2 angstrom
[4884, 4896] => 0.2 angstrom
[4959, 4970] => -0.2 angstrom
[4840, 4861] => 1.1 angstrom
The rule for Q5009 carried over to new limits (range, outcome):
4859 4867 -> 9.18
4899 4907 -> 12.3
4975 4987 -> 12.5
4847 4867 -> 11.1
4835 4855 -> 12.7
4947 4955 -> 12.6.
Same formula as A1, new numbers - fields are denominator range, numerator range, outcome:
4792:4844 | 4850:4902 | 0.93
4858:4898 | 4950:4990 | 1.06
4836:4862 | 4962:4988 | 1.05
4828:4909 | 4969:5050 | 1.02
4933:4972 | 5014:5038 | 0.99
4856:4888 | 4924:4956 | 1.10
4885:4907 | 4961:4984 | 1.01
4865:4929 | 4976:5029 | 1.00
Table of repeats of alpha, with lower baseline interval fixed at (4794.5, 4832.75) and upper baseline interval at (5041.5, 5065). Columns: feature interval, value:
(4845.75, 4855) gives 0.014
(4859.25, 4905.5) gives 0.074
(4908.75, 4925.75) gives 0.020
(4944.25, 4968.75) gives 0.008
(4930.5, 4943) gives -0.008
